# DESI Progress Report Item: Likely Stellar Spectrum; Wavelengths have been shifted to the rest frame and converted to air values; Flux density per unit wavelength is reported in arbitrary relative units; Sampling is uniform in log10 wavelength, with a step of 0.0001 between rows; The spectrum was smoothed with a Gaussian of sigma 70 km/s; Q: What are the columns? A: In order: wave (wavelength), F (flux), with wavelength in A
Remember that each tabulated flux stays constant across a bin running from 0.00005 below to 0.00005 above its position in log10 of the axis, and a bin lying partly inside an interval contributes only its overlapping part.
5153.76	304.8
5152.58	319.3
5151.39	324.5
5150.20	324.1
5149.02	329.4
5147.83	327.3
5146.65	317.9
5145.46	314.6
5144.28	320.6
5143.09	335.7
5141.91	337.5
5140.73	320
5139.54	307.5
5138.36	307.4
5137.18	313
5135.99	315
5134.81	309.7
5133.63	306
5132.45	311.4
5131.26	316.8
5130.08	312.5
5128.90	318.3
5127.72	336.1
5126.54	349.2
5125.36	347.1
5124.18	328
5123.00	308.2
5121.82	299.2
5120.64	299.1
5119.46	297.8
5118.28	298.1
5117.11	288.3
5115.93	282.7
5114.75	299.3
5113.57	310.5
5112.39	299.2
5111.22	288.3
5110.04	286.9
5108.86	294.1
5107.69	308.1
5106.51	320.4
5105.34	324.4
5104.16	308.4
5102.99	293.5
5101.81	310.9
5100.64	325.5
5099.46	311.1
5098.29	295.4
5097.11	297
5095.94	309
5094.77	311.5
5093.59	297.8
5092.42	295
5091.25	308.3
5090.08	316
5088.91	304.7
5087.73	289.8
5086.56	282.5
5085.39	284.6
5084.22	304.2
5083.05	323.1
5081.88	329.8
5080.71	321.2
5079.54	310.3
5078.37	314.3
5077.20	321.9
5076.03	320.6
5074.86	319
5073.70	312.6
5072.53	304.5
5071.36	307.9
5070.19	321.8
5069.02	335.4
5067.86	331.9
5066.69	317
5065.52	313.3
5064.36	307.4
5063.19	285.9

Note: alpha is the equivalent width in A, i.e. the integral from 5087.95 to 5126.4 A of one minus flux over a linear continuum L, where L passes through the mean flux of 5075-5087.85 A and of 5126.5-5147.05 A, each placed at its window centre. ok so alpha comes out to 1.06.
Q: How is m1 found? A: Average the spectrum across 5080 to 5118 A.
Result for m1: 304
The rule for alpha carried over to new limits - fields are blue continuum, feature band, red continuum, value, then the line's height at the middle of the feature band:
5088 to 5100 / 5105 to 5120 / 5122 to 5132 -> 0.79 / 316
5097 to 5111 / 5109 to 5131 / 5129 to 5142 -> 0.12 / 310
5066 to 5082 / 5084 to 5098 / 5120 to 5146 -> 0.83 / 319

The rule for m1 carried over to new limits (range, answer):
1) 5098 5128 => 308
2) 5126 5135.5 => 320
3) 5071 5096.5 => 309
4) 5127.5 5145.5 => 317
